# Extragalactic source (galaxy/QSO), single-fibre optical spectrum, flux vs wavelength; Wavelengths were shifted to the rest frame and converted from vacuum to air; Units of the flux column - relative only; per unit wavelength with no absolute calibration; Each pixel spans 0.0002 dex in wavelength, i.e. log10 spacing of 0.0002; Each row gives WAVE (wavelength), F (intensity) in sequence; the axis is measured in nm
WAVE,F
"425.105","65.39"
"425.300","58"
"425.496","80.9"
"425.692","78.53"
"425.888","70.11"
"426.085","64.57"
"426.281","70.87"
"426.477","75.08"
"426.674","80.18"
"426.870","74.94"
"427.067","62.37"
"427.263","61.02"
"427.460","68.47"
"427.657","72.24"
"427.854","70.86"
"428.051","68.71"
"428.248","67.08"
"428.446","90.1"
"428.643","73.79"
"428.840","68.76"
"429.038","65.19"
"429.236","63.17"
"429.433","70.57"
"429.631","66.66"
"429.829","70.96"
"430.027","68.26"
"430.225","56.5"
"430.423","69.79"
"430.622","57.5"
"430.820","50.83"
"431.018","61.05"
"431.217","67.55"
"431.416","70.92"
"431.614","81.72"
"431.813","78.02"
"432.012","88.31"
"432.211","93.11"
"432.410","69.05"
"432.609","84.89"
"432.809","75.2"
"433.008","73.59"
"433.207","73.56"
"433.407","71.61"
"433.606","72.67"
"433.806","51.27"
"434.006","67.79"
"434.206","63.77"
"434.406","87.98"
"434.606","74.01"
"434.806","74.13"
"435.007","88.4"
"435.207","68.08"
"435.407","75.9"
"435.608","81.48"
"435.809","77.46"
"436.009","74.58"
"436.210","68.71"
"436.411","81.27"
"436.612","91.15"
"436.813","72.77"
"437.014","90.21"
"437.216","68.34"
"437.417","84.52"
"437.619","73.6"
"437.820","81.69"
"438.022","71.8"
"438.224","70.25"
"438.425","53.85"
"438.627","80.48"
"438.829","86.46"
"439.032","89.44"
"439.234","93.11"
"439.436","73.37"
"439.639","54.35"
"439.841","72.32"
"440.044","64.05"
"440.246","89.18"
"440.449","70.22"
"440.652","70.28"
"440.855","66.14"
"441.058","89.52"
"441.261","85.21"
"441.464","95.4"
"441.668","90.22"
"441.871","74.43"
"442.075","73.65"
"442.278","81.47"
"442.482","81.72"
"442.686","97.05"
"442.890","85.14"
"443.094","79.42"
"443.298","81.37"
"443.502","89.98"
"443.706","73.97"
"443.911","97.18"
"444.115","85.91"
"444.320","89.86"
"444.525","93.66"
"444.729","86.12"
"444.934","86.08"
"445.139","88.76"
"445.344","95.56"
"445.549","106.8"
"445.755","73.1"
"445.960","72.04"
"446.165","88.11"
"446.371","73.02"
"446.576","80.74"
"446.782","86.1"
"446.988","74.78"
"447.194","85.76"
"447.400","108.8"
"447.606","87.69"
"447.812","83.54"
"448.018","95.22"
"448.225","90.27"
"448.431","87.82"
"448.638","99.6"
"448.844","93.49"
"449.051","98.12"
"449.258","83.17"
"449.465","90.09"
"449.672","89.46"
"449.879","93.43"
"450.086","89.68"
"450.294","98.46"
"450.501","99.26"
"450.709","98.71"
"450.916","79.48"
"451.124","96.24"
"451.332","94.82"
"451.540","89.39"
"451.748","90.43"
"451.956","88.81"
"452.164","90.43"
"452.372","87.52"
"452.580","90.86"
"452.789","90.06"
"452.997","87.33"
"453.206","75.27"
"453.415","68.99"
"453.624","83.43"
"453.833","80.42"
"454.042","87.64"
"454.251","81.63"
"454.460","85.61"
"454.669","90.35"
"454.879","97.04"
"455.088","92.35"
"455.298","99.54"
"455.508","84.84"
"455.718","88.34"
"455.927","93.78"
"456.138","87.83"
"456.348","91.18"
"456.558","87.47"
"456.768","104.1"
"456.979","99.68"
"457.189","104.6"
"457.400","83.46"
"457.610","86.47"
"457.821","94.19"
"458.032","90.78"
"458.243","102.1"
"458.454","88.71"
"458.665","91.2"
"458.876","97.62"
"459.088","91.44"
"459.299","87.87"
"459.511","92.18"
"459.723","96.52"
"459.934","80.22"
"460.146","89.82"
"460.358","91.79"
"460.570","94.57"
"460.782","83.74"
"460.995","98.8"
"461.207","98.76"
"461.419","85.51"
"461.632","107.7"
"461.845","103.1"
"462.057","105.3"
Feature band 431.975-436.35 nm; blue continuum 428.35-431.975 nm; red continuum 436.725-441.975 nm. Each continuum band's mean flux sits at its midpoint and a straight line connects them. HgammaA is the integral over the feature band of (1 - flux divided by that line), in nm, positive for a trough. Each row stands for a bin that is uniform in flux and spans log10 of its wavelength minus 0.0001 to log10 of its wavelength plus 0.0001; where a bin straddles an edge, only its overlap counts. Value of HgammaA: -0.16 nm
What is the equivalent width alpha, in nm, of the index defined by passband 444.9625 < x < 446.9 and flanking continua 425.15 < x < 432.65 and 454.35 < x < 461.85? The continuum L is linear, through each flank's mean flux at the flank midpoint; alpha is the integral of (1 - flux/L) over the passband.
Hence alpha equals -0.03 nm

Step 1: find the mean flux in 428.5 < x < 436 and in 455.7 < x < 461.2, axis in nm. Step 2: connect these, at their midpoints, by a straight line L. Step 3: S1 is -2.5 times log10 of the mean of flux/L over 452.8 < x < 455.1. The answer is 0.06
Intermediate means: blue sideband 71.9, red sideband 92.4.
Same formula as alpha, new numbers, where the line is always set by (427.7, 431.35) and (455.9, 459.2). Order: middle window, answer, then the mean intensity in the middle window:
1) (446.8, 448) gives -0.07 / 88.5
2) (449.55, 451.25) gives -0.13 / 93.1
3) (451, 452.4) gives -0.05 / 91.1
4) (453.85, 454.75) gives 0.05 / 85.7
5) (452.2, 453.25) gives 0.02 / 87.1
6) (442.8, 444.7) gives -0.14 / 86.3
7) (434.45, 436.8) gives -0.16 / 77.8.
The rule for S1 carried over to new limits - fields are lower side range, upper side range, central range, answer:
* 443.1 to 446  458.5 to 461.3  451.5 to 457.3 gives 0.01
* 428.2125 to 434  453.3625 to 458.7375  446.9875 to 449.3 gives -0.09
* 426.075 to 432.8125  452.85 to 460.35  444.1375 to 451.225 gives -0.07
